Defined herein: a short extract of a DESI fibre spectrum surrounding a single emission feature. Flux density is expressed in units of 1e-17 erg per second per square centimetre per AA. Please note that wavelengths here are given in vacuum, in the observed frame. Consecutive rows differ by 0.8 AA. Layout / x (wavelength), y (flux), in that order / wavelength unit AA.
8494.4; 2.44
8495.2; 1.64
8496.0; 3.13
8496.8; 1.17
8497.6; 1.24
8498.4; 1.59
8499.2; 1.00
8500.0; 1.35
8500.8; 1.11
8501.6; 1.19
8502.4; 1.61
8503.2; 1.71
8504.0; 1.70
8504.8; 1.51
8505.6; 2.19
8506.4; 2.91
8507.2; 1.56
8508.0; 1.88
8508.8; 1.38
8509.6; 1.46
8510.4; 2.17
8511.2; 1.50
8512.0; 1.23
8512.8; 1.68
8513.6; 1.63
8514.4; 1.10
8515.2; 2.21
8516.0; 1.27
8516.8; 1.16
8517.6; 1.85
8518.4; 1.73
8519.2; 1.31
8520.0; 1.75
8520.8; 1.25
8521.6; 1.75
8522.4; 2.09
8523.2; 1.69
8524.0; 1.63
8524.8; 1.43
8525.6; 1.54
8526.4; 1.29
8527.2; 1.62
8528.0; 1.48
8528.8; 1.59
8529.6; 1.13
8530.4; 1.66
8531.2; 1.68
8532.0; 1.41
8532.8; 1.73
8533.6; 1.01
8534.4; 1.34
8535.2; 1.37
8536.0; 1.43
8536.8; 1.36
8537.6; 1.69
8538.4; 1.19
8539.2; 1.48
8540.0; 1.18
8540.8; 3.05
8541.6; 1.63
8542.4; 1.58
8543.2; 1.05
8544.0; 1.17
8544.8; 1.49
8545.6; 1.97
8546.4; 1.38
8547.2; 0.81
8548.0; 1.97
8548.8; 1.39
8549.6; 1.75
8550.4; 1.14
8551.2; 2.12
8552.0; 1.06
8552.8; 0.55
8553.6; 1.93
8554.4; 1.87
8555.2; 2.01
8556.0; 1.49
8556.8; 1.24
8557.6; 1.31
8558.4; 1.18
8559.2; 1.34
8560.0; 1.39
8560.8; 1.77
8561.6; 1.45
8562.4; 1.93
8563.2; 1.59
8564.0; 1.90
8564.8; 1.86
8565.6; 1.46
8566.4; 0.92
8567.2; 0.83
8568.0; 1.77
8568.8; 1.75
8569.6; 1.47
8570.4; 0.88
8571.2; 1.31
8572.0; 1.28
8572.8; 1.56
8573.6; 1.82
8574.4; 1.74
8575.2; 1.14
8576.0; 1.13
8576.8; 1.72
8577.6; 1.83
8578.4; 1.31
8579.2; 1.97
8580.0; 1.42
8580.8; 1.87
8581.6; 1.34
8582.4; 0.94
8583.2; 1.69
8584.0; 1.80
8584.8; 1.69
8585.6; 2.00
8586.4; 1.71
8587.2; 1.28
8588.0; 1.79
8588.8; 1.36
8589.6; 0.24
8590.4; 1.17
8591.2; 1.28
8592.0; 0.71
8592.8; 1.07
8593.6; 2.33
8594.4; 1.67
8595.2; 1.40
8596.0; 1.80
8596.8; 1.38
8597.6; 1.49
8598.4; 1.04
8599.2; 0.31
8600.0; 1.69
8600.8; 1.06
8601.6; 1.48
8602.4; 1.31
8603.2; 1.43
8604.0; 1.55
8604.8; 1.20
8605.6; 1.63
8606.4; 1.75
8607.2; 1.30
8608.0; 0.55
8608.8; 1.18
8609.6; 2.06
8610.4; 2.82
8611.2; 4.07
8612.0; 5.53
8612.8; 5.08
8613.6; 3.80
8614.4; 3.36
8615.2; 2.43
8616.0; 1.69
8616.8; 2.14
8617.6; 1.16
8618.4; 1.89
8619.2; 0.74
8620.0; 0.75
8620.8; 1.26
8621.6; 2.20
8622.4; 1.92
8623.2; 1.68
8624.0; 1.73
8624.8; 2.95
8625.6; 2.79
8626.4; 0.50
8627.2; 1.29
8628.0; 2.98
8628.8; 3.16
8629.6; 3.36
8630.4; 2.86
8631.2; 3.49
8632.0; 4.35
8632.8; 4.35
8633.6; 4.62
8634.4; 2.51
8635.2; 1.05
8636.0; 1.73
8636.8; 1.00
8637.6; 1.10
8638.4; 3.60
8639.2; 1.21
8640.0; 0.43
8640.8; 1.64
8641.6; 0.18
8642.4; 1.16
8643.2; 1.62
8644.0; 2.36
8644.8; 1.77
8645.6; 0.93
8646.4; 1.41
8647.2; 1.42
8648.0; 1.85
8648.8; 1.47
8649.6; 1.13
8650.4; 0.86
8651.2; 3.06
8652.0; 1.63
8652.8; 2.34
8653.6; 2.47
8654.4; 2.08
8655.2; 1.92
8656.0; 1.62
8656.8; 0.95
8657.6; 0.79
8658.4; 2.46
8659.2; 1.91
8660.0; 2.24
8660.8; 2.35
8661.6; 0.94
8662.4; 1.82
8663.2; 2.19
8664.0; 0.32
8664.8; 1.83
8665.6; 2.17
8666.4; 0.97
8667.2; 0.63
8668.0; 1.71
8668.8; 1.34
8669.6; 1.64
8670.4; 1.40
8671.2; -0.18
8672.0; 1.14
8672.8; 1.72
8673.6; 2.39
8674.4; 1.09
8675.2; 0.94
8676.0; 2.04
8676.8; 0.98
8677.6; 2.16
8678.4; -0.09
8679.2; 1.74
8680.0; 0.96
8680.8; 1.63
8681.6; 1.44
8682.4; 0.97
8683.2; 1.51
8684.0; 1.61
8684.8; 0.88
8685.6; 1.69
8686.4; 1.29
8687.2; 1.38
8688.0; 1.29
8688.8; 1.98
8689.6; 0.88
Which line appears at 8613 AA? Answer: [S II] 6716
